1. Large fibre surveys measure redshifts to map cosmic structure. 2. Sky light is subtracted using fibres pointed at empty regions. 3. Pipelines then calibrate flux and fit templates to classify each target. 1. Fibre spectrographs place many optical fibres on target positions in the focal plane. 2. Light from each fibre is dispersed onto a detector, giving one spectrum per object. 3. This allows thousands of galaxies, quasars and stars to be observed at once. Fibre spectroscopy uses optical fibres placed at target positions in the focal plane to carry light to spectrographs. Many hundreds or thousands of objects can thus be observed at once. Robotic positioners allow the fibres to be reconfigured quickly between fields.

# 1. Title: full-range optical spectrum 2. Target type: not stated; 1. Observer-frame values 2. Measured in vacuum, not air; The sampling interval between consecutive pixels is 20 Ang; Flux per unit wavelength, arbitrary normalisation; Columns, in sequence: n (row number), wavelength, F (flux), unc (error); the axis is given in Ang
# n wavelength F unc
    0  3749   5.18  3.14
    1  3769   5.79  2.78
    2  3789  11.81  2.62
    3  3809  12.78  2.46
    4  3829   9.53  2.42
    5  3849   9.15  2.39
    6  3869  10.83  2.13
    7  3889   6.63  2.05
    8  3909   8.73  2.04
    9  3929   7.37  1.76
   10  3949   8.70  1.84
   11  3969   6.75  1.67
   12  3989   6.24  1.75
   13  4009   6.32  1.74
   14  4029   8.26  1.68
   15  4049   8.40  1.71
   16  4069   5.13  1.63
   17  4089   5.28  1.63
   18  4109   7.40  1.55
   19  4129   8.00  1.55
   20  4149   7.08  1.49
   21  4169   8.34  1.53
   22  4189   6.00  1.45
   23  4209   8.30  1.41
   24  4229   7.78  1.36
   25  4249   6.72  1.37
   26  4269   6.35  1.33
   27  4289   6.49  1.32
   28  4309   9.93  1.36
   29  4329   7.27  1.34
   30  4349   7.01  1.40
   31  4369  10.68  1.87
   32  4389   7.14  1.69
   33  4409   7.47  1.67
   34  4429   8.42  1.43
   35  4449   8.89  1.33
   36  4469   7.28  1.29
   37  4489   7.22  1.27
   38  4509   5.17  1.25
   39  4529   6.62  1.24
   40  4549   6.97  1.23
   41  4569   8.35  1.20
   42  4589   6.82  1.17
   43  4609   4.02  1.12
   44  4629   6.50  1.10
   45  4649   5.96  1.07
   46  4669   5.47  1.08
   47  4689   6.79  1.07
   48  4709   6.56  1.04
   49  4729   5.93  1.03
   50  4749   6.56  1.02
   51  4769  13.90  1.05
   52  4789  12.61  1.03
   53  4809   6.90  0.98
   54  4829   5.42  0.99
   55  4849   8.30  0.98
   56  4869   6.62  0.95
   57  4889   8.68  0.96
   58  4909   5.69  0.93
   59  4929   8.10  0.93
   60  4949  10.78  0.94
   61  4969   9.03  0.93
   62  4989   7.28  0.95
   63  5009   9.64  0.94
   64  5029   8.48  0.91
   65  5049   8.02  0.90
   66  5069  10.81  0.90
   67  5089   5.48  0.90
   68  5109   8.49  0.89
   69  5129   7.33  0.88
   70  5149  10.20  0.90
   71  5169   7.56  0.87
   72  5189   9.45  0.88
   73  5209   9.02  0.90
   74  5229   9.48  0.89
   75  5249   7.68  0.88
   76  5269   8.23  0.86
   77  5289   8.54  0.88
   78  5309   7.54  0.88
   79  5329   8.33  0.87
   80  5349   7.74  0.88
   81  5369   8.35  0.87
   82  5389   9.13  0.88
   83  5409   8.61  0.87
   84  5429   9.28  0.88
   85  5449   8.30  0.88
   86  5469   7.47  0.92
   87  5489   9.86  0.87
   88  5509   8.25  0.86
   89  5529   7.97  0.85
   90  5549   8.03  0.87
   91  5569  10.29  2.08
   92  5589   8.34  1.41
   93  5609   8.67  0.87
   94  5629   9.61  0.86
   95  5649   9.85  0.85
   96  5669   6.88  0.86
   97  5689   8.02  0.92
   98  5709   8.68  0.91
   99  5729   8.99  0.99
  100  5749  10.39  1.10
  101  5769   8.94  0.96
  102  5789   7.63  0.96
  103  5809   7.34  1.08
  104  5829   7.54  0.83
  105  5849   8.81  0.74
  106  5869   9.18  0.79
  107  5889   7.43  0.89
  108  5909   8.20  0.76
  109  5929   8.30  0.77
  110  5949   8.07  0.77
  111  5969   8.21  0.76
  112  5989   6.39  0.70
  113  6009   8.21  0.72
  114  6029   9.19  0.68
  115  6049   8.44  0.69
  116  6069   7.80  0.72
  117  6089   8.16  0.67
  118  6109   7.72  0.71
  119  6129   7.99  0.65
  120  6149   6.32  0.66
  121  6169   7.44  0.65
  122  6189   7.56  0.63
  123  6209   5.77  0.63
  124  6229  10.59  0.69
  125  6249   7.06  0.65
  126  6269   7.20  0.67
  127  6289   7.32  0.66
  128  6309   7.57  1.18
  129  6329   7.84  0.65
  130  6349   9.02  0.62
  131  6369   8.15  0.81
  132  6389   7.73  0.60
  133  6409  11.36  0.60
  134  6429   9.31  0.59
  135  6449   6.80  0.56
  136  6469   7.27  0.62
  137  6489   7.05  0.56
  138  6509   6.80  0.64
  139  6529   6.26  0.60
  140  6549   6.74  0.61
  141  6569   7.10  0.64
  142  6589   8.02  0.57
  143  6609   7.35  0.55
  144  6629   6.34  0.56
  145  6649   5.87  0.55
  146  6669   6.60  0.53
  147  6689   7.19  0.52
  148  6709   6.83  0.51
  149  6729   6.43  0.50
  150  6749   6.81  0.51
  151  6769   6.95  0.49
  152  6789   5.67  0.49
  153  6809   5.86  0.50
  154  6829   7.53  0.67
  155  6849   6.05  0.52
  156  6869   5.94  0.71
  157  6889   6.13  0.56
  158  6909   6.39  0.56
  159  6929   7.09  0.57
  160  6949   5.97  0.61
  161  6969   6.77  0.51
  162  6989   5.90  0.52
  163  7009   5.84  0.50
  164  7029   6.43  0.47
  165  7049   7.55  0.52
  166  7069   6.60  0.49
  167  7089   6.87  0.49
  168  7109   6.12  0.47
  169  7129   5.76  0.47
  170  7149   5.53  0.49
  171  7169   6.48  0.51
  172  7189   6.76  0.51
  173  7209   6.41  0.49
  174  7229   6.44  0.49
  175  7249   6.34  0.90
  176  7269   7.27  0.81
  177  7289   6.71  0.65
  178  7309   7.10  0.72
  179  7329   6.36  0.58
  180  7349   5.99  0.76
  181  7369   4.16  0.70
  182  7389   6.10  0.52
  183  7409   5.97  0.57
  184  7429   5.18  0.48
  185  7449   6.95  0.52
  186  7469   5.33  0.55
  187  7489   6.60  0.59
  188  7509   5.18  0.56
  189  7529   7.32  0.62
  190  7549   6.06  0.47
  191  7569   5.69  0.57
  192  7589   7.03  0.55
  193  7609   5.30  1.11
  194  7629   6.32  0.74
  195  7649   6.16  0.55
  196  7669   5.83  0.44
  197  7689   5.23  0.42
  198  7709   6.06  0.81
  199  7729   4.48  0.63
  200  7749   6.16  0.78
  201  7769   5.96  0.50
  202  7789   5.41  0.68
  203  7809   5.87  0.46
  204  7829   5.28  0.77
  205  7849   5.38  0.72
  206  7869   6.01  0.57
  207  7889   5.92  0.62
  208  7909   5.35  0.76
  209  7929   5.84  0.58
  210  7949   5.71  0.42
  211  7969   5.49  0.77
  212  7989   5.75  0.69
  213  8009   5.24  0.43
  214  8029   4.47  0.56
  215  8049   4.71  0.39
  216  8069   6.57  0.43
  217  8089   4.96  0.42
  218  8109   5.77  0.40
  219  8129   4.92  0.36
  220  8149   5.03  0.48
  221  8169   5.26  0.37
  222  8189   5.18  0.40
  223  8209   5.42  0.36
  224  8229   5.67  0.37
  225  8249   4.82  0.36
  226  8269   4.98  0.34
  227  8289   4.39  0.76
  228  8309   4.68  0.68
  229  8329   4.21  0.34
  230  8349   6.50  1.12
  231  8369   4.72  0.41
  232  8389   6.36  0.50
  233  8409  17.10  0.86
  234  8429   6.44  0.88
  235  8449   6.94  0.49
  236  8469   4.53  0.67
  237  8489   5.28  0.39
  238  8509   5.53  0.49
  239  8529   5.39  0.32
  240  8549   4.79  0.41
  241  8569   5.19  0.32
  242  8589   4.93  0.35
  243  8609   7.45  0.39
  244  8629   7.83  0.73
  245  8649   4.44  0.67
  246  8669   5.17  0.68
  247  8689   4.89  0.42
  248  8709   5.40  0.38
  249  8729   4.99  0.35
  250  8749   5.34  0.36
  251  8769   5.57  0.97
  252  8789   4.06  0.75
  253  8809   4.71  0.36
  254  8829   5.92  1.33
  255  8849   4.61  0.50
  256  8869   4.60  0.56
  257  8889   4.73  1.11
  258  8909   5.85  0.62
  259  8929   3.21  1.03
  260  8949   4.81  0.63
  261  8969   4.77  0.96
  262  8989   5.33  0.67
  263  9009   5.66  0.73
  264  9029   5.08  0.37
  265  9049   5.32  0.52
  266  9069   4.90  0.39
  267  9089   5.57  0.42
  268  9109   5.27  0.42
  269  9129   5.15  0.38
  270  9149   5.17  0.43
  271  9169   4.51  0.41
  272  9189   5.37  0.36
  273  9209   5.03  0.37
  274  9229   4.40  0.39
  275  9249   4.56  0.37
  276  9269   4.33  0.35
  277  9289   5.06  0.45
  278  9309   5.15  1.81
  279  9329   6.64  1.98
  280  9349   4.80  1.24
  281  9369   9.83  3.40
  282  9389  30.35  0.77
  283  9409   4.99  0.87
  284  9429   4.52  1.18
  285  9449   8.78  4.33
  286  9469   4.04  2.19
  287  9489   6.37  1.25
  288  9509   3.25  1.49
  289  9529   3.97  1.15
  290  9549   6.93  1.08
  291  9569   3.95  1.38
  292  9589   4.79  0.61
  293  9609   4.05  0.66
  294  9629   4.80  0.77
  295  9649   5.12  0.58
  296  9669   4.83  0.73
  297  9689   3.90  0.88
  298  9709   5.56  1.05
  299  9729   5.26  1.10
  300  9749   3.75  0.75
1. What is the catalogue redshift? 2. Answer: 0.28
